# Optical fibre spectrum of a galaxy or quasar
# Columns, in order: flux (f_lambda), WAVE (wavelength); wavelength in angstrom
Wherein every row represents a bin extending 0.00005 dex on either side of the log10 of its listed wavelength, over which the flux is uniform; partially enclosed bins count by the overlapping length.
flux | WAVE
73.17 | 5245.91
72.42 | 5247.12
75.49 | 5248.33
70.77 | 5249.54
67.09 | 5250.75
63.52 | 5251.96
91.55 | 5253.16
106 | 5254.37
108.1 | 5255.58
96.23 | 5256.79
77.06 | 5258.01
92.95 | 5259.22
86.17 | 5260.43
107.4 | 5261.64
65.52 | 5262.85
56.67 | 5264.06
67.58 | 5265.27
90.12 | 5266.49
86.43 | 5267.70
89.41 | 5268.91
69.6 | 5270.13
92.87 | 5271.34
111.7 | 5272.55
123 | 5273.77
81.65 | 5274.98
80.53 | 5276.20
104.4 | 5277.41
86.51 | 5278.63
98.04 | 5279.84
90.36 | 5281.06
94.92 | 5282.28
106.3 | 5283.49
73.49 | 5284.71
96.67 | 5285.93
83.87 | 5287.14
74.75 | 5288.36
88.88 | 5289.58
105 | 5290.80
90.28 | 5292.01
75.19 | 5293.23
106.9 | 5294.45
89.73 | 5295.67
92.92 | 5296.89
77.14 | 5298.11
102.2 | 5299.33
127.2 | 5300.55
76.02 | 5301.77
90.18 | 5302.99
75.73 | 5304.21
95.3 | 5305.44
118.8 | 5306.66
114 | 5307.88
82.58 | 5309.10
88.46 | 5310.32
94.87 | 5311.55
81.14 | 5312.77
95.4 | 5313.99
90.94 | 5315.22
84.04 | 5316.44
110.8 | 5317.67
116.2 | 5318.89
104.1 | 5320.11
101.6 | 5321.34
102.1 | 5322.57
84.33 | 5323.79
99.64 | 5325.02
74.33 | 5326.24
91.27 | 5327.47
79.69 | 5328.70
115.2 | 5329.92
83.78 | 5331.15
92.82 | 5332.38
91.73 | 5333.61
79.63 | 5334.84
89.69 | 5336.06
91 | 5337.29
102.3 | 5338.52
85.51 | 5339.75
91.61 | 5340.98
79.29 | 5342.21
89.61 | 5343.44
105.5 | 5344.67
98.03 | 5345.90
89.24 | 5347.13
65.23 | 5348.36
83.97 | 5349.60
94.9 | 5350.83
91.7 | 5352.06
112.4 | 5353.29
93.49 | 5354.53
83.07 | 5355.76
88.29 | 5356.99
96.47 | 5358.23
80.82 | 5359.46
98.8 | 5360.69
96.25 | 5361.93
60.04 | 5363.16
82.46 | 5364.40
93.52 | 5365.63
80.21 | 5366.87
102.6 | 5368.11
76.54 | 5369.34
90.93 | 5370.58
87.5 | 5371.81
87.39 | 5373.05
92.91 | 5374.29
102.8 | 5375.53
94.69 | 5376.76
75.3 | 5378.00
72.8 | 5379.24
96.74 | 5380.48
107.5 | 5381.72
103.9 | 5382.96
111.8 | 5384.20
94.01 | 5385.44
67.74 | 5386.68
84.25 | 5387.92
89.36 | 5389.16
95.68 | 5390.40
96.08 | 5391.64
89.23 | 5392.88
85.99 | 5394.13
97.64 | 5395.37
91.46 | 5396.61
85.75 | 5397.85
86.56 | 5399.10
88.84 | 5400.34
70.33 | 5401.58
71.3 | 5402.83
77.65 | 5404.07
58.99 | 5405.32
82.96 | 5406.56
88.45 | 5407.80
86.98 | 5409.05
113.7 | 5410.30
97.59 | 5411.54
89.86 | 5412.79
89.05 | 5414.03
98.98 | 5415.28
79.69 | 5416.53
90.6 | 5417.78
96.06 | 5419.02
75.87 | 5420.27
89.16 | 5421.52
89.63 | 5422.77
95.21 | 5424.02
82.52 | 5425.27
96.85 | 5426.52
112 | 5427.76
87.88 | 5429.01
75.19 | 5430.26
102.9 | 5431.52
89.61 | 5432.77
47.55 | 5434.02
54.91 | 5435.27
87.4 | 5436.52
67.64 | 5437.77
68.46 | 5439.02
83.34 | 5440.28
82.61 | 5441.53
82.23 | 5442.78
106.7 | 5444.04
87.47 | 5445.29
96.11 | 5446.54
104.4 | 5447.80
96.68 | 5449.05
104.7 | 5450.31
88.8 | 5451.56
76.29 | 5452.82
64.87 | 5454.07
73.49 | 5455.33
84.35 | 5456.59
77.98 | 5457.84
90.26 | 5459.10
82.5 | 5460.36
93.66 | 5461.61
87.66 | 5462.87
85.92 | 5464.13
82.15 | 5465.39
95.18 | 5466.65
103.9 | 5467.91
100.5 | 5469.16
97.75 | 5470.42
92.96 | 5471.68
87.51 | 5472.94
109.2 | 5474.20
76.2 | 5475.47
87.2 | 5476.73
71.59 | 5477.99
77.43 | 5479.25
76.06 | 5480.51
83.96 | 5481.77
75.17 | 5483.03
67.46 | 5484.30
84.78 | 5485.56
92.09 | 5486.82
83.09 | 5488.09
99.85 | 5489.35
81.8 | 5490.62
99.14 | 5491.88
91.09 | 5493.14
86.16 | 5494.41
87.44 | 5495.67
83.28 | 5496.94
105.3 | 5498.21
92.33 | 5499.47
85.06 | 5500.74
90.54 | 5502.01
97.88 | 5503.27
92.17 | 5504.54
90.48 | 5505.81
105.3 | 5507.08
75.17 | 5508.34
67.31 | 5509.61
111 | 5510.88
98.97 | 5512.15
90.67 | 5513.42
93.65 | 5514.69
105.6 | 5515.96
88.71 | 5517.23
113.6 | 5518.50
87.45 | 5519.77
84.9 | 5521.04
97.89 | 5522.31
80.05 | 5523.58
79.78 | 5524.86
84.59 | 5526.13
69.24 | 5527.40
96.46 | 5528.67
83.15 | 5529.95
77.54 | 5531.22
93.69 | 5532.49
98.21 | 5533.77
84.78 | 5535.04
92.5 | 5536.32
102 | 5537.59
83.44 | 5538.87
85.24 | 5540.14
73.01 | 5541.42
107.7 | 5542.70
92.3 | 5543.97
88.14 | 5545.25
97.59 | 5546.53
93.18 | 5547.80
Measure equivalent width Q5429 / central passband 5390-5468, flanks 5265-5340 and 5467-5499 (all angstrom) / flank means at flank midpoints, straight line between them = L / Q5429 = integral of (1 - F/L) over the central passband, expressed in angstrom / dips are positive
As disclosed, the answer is 2.6 angstrom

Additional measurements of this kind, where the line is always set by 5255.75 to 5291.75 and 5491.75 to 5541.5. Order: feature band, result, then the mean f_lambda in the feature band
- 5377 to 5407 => 0.94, 86.8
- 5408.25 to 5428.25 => -0.62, 92.6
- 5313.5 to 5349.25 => -1.24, 92.5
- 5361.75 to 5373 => 0.54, 85.3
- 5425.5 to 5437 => 0.78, 83.7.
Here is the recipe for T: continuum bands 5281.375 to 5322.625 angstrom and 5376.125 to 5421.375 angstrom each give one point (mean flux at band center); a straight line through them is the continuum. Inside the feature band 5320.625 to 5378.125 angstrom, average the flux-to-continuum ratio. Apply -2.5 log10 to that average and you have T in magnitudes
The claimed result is 0.01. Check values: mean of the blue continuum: 94.2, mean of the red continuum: 88.4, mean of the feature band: 90.1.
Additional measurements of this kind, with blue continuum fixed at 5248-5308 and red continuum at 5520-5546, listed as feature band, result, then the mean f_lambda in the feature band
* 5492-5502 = -0.03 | 90.5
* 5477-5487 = 0.13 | 78.3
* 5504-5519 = -0.08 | 94.2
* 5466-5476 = -0.09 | 95.5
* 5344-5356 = -0.03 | 92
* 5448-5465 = 0.03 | 85.6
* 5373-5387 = -0.05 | 93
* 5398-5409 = 0.13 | 78.9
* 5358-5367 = 0.04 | 86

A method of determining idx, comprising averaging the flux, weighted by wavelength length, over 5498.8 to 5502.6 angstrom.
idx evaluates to 89.5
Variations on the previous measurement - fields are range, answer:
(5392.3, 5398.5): 89.9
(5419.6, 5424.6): 87.4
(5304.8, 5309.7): 103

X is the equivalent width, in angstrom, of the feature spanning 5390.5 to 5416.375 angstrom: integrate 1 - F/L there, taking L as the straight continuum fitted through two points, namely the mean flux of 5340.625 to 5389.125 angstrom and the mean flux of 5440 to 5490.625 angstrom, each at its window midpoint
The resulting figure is 0.4 angstrom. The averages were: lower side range 89.8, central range 87.4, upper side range 87.3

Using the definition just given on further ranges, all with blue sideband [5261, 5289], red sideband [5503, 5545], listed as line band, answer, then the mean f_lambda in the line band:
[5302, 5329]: -1.7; 94.2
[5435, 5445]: 1.0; 80.3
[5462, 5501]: 0.8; 88.1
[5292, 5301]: -0.7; 94.9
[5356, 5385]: -0.4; 90.4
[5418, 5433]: -0.3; 91.1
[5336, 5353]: -0.3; 90.3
